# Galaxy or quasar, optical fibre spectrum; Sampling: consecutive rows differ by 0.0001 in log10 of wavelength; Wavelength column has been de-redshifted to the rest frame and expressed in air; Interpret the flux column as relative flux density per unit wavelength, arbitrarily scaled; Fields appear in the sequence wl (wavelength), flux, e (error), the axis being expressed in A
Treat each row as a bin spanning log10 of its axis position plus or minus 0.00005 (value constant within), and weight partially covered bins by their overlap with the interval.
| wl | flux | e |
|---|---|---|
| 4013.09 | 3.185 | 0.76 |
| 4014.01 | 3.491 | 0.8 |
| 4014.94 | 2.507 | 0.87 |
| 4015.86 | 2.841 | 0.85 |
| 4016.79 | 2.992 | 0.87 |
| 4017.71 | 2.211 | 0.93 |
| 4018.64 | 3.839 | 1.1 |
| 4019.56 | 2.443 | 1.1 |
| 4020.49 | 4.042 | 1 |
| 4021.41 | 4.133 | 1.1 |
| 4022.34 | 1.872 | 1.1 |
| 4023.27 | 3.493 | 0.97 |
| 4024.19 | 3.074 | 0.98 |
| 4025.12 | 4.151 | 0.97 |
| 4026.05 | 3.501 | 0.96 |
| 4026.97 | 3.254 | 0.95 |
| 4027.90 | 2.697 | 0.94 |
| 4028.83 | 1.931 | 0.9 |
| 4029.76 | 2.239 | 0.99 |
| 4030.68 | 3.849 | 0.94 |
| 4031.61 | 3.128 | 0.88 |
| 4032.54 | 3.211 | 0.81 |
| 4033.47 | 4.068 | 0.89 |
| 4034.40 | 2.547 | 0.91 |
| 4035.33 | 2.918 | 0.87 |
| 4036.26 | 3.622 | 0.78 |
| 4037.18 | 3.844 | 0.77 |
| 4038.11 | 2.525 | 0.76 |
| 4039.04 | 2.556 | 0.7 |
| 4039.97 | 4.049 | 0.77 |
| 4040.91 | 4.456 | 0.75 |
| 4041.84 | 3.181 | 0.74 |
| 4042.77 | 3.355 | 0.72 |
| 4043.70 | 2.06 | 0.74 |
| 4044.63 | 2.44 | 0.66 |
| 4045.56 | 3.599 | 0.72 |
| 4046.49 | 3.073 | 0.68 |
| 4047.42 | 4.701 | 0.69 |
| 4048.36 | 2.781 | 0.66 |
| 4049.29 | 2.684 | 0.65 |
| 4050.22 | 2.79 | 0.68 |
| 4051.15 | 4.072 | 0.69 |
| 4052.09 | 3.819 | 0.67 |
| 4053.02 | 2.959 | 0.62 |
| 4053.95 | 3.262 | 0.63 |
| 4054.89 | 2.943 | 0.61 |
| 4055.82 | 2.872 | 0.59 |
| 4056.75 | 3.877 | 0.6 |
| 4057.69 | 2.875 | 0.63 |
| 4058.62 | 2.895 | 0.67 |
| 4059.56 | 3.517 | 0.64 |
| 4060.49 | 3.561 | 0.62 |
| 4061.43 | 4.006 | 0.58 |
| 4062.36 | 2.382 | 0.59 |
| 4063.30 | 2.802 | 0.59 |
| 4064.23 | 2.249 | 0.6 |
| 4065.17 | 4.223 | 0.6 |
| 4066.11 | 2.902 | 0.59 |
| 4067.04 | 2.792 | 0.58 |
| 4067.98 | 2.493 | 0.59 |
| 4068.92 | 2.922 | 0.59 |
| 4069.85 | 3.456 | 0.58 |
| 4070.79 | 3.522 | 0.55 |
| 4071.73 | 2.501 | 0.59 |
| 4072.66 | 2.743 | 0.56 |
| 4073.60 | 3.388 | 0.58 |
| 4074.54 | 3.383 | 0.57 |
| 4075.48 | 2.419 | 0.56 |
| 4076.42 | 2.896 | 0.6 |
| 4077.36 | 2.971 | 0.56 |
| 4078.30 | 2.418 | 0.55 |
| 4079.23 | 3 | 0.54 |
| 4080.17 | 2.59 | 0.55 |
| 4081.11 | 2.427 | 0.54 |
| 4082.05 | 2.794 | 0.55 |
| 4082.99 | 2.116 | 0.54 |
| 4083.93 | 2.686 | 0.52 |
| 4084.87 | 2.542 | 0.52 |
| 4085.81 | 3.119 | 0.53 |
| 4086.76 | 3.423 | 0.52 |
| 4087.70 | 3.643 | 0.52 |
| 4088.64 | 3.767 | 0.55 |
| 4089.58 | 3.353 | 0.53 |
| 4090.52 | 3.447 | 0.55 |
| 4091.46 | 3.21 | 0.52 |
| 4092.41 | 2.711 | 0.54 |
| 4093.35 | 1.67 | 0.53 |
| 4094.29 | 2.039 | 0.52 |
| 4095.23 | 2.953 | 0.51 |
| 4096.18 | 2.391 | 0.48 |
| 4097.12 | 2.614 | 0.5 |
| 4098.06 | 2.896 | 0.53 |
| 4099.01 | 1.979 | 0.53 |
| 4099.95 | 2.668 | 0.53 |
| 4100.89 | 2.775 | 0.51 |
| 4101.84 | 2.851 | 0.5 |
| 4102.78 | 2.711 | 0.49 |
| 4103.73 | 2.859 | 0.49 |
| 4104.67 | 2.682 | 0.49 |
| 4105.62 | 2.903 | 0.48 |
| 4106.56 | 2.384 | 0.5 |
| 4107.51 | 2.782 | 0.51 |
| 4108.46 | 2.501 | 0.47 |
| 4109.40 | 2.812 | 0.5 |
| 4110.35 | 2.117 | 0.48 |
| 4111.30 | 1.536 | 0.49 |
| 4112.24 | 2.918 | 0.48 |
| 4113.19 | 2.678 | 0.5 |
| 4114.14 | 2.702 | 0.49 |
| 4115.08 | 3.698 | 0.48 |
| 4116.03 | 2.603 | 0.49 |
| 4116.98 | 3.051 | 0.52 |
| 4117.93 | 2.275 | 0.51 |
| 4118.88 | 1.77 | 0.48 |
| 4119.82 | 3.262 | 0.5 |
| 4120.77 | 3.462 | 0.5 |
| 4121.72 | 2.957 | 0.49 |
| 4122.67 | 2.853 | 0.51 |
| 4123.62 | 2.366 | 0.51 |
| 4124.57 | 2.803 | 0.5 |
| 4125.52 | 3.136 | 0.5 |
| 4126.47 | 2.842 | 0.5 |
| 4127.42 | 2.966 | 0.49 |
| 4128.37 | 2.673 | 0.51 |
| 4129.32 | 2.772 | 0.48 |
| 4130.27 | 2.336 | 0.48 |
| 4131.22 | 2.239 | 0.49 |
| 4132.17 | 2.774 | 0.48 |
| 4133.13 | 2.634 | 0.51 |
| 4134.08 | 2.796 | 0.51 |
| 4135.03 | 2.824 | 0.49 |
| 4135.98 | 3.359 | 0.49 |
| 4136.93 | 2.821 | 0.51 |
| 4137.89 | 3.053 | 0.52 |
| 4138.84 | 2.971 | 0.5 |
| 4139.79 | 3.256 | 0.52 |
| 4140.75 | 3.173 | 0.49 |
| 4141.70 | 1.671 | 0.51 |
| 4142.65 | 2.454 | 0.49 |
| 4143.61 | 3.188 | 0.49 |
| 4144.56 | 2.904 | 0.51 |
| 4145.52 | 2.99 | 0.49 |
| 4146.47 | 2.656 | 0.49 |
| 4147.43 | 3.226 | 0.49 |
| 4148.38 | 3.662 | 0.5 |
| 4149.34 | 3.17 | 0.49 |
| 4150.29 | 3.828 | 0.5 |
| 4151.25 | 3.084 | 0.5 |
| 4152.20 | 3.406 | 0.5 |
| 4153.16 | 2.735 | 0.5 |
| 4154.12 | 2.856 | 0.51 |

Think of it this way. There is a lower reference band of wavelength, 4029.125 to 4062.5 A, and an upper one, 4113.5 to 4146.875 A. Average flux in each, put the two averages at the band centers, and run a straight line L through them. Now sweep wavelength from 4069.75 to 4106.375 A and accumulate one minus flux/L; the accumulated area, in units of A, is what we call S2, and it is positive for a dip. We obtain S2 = 2.46 A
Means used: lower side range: 3.24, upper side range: 2.81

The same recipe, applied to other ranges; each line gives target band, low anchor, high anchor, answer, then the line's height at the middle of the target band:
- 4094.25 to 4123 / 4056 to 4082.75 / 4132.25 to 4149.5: 2.7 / 2.95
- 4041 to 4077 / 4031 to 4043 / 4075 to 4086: -1.6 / 3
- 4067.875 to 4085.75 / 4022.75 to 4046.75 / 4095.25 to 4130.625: 0.6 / 2.92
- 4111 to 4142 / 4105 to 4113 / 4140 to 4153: -0.4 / 2.75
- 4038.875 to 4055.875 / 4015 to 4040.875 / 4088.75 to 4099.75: -1.4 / 3.03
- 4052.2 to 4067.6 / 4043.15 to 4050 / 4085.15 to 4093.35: -0.2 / 3.1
